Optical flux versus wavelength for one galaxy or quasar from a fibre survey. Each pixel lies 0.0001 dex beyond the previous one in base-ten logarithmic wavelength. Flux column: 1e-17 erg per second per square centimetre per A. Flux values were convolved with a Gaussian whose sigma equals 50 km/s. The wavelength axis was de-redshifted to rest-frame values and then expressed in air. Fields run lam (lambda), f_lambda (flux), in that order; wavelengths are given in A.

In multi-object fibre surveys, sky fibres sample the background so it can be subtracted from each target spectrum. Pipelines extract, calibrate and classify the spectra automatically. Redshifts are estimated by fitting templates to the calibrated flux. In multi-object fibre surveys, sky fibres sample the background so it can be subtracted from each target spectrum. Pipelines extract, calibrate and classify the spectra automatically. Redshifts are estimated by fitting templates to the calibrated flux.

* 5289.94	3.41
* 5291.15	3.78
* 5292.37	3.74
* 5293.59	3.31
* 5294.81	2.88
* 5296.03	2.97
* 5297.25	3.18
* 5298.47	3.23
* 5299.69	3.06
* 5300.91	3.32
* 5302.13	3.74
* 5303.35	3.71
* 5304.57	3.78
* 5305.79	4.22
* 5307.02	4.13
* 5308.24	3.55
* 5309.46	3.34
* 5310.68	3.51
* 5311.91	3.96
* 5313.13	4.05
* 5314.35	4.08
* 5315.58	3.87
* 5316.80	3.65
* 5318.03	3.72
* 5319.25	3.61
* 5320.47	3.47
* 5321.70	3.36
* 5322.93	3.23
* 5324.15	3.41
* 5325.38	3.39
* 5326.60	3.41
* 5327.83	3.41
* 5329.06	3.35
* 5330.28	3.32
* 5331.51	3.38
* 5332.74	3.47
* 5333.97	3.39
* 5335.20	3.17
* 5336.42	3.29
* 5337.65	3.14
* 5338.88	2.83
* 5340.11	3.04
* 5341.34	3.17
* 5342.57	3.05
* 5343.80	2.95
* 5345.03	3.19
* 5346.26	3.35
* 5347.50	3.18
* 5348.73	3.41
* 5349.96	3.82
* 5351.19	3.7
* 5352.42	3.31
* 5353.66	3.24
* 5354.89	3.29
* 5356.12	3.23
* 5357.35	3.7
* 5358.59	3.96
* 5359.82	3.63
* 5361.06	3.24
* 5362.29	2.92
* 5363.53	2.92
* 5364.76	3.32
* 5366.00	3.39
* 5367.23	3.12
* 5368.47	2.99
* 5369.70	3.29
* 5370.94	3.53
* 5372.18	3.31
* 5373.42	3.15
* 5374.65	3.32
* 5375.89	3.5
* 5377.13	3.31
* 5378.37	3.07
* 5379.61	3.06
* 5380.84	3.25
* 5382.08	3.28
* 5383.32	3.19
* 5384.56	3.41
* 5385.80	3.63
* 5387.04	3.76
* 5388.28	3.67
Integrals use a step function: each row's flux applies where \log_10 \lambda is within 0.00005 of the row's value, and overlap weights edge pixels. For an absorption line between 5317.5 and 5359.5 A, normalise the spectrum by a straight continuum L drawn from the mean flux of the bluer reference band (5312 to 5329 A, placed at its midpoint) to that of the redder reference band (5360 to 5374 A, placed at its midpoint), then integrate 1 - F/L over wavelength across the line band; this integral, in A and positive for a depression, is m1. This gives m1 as 1.1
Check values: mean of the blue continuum 3.59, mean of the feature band 3.35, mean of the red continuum 3.21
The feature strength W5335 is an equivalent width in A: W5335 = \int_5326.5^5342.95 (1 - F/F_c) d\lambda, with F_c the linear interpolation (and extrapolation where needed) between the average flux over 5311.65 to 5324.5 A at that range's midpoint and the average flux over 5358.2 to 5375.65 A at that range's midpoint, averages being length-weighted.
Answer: 1.4 A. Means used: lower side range 3.67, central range 3.24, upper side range 3.29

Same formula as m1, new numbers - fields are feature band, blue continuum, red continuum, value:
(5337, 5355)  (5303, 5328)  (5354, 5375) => 1.0 A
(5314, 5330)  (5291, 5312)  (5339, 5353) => -0.6 A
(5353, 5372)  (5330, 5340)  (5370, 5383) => -0.3 A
